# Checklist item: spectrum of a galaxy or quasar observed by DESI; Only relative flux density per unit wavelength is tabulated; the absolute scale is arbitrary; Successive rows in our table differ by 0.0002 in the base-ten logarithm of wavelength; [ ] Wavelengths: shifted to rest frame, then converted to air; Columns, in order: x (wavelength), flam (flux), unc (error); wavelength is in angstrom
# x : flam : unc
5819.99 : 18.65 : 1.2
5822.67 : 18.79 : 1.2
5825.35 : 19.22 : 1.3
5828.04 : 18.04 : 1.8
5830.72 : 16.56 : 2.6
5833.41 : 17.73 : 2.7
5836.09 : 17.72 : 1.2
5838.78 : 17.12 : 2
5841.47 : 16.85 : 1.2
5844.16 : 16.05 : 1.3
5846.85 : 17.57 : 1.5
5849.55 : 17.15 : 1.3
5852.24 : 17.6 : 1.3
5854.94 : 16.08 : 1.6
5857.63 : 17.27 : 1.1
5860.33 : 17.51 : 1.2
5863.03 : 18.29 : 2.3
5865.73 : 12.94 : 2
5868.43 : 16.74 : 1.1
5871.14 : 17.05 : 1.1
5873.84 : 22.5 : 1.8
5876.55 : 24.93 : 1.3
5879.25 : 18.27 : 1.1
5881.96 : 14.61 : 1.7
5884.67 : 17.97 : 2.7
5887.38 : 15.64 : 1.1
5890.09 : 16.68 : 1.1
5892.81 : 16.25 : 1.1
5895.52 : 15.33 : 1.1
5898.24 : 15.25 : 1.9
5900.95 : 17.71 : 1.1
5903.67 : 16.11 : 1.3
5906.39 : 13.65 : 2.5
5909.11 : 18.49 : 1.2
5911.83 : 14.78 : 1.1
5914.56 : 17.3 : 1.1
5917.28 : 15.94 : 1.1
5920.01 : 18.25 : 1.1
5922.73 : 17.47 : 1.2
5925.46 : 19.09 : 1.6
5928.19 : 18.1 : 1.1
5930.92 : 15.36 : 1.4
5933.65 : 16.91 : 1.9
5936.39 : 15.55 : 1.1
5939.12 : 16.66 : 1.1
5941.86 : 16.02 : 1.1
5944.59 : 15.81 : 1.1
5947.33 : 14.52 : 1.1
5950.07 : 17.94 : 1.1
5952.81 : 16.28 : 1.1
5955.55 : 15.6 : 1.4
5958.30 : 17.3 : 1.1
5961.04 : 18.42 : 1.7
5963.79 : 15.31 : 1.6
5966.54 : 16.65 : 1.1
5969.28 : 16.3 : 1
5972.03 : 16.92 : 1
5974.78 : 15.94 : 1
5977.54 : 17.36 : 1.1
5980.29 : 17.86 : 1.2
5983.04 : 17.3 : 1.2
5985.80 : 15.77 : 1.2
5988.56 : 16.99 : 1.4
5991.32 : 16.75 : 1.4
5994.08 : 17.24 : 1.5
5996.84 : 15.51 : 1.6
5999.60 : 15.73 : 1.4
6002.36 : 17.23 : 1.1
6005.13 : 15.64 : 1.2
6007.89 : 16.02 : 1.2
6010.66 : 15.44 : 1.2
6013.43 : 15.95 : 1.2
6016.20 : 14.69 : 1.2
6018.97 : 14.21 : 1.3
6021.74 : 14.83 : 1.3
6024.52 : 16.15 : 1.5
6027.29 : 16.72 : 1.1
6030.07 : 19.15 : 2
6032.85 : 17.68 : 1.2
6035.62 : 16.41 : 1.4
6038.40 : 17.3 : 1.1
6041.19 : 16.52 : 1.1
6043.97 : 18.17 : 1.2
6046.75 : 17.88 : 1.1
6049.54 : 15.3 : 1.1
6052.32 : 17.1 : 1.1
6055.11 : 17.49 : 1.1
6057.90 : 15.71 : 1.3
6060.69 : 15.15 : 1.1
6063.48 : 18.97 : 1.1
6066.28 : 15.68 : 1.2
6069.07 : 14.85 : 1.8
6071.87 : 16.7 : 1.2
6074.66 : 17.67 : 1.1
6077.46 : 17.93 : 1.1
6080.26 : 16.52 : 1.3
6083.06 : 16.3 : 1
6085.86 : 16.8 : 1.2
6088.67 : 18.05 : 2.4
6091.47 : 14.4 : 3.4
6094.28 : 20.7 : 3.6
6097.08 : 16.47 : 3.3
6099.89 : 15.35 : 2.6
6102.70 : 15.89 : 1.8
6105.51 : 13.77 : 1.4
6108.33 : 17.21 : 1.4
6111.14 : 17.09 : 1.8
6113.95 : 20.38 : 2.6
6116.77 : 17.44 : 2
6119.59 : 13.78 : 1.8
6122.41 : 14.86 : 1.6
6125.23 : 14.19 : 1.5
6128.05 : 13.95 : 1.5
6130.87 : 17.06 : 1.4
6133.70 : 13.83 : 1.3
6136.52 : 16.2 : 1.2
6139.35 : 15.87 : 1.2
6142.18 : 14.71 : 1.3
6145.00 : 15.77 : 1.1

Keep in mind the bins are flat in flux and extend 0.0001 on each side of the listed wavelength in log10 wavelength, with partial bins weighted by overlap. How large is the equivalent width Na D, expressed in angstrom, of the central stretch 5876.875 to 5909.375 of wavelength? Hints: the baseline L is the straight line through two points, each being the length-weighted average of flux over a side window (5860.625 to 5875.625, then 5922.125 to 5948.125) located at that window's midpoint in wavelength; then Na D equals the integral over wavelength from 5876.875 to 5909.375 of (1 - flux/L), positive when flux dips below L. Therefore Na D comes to 1.4 angstrom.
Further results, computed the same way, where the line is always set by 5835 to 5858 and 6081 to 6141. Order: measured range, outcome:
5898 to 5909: 0.52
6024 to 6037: -0.69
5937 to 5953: 0.52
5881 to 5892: 0.40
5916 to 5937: -0.47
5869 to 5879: -2.26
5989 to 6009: 0.23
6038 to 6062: -0.52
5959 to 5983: -0.38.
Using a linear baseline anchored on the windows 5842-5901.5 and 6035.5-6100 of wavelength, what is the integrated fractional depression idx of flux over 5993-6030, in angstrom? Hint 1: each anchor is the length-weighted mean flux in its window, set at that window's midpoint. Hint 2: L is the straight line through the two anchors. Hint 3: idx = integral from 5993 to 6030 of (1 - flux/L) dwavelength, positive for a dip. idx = 2.3 angstrom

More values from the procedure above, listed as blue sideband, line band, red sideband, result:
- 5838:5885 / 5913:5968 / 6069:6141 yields 1.4 angstrom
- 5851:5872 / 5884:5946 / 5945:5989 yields 0.5 angstrom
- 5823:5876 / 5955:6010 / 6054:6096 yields 1.7 angstrom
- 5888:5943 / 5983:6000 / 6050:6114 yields 0.2 angstrom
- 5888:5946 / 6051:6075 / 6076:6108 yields 0.0 angstrom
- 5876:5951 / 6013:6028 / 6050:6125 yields 1.2 angstrom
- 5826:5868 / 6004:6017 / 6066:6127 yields 0.8 angstrom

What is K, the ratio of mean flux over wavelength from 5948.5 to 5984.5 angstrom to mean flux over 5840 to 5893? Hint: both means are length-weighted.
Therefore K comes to 0.97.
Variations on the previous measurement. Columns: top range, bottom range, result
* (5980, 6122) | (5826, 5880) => 0.94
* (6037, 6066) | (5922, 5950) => 1.02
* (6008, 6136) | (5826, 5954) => 0.96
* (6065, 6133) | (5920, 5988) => 0.98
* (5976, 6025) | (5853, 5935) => 0.94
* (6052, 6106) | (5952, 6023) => 1.02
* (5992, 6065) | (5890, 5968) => 1.00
